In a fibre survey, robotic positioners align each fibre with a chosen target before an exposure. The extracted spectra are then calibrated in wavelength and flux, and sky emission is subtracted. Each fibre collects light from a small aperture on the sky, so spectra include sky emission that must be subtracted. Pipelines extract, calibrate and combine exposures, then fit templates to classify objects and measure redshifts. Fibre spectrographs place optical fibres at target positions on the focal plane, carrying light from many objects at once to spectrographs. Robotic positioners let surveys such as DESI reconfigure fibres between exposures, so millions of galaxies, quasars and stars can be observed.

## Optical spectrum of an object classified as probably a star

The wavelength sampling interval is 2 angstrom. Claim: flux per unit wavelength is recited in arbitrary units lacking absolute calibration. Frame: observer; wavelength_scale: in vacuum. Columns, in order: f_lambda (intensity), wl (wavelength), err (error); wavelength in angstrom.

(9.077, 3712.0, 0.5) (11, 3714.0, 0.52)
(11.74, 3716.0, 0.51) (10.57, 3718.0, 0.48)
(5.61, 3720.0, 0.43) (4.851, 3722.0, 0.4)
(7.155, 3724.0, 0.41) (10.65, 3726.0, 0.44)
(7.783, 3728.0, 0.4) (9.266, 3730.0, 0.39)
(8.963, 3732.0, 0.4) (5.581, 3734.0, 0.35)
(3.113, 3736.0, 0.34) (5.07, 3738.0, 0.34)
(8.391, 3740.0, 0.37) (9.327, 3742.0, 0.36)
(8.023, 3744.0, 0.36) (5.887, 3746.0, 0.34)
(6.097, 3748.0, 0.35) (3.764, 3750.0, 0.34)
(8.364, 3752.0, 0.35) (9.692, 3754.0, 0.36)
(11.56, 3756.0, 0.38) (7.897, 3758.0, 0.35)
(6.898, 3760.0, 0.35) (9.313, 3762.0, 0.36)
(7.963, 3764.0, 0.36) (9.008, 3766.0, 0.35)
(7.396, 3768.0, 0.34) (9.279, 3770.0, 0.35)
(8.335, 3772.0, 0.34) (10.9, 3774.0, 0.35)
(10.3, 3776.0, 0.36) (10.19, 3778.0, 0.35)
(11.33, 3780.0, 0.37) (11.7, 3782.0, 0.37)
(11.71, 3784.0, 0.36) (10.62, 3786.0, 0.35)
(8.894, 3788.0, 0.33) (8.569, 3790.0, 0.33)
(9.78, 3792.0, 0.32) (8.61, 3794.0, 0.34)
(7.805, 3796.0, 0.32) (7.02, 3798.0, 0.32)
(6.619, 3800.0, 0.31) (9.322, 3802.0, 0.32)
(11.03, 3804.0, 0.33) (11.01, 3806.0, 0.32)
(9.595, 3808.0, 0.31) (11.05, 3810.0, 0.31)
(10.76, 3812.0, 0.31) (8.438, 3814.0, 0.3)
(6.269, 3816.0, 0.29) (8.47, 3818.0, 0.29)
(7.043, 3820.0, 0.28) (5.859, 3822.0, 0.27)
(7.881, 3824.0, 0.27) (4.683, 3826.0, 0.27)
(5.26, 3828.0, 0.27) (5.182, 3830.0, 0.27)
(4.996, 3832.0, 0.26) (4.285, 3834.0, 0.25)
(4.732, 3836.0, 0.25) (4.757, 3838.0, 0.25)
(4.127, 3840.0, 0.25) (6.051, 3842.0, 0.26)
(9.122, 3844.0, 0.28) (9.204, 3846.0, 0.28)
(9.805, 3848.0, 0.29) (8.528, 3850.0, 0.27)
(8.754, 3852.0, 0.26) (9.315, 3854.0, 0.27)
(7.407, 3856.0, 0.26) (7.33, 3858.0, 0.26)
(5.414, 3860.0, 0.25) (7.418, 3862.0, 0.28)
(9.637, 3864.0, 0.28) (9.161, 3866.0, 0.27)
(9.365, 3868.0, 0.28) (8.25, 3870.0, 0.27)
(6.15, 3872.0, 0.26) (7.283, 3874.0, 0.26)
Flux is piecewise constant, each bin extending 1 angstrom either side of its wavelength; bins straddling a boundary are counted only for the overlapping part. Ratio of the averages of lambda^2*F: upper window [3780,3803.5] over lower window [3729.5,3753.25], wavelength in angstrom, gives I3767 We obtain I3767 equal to 1.40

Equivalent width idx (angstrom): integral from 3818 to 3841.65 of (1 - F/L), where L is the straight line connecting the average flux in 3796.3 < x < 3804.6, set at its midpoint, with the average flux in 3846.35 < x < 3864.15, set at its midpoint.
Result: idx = 7.9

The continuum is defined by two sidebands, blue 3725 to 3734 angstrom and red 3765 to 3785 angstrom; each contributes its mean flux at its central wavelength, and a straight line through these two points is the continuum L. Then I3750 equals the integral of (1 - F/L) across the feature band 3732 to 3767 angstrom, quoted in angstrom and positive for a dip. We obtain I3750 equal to 7.08 angstrom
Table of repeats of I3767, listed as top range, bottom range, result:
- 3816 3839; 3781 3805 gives 0.63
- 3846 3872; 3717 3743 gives 1.20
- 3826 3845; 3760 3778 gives 0.62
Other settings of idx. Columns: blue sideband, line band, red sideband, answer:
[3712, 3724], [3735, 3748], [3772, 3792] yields 3.8 angstrom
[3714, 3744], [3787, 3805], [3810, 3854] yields -3.3 angstrom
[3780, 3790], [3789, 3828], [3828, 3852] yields 2.2 angstrom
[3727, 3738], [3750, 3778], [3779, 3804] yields -2.3 angstrom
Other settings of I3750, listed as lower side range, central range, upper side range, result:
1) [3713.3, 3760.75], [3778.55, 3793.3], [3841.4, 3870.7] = -4.3 angstrom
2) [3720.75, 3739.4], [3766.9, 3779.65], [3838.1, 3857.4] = -3.9 angstrom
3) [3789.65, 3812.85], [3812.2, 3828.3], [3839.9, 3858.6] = 3.4 angstrom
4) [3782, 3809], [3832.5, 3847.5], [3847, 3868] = 4.3 angstrom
